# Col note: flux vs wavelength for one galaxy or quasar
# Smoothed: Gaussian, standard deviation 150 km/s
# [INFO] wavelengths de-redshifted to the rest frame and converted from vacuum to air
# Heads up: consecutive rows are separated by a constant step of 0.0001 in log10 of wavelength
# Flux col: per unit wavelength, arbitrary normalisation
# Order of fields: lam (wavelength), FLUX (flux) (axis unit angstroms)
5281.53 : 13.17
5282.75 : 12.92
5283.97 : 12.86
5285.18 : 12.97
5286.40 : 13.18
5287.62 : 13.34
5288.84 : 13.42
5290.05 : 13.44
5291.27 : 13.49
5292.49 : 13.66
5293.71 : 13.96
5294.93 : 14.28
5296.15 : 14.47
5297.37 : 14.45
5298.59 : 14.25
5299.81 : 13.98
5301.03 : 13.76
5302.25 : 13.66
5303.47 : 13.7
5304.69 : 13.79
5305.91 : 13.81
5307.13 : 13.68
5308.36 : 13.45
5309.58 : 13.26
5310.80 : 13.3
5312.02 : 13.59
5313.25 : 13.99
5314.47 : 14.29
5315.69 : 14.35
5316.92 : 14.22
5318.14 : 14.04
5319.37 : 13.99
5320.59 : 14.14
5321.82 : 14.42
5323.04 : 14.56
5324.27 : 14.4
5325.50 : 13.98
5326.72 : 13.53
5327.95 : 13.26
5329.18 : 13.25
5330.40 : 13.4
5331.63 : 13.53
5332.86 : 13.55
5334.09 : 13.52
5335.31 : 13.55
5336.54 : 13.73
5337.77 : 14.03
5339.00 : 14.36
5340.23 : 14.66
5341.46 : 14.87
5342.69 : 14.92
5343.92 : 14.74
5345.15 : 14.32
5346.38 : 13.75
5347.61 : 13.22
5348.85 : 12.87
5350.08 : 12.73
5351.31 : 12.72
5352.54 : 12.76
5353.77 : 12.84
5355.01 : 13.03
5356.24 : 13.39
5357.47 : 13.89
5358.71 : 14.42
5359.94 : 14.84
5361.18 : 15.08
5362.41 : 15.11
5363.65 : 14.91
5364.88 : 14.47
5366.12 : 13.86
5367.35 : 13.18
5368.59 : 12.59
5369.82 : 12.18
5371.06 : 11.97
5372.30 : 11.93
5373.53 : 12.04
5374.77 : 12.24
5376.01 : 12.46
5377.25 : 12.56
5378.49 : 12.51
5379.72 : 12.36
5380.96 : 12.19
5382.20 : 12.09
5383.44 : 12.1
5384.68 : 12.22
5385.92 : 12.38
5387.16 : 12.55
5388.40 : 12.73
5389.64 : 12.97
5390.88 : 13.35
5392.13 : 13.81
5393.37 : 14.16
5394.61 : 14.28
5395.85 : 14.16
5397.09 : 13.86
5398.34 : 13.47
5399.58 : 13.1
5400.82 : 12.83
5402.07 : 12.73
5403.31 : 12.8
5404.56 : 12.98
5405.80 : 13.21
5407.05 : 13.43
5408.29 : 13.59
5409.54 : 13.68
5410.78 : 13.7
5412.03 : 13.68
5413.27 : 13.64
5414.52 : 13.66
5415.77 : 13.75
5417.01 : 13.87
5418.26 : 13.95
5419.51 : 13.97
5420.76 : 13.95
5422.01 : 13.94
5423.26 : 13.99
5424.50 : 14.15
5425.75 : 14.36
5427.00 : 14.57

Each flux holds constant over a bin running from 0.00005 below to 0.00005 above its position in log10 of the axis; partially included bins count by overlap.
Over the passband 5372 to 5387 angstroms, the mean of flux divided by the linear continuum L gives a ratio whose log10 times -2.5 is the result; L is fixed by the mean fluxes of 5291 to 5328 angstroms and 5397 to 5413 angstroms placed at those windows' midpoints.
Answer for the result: 0.101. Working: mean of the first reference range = 13.9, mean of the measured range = 12.3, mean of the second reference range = 13.3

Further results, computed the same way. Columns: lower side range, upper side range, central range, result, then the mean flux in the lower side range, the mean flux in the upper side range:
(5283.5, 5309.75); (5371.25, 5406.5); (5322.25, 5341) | -0.04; 13.7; 12.8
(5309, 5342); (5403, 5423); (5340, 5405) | 0.04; 13.9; 13.6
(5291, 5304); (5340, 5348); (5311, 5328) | 0.01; 14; 14.4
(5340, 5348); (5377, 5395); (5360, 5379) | 0.02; 14.4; 12.8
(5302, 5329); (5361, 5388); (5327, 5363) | -0.04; 13.9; 12.8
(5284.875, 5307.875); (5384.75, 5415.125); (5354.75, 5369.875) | -0.04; 13.8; 13.3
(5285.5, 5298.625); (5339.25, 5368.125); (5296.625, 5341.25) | 0.00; 13.8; 13.9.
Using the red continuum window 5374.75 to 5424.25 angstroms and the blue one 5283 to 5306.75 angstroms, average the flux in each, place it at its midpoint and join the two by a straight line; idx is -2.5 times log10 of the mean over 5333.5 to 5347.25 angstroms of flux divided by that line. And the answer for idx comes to -0.06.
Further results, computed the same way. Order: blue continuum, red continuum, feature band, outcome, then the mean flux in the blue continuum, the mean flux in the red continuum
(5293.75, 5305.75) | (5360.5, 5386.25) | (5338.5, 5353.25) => -0.040 mag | 14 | 12.9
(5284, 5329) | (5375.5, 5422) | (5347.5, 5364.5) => -0.018 mag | 13.8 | 13.2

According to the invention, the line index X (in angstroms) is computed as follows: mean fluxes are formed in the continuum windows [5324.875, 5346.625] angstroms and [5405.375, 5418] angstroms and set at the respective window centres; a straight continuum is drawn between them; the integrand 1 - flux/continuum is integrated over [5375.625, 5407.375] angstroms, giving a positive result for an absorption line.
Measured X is 1.7 angstroms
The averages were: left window 13.9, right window 13.6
